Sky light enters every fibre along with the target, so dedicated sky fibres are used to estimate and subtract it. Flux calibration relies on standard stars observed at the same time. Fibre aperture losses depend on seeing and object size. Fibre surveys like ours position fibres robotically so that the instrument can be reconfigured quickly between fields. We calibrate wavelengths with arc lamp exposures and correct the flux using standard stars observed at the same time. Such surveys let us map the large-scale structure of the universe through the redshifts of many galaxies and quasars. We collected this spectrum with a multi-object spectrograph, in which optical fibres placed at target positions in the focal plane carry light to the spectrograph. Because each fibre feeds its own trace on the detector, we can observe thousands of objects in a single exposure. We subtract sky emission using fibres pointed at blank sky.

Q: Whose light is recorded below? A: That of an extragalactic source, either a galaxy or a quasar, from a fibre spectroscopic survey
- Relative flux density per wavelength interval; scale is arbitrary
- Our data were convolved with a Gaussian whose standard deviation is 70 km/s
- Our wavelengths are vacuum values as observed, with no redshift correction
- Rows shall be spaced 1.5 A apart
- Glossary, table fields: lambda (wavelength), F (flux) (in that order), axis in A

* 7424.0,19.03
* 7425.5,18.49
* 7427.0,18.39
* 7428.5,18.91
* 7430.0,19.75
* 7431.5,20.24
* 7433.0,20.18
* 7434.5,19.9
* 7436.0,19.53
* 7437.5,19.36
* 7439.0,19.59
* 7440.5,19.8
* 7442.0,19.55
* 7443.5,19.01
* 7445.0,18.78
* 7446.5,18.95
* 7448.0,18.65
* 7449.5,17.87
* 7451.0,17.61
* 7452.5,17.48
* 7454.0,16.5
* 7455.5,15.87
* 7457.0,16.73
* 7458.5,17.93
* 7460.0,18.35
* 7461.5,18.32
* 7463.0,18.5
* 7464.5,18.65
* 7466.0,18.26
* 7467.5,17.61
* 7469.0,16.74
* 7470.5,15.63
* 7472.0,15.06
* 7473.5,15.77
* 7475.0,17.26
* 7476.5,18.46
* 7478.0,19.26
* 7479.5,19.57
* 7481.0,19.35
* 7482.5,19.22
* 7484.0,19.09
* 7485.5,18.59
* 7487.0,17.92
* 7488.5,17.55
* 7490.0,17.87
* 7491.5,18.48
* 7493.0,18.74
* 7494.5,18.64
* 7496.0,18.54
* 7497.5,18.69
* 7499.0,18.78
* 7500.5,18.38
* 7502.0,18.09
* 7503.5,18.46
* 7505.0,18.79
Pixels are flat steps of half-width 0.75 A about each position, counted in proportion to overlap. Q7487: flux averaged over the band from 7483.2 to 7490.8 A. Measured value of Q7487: 18.2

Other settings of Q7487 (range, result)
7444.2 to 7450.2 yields 18.6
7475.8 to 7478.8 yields 18.9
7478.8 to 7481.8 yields 19.5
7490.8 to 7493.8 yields 18.6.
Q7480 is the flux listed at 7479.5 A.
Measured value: 19.57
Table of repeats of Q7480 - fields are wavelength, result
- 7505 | 18.79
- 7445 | 18.78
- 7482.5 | 19.22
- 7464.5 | 18.65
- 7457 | 16.73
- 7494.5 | 18.64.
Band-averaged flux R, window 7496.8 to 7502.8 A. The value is 18.5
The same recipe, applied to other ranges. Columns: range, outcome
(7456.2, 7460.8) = 17.7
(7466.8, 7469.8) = 17.1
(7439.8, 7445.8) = 19.3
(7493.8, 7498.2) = 18.6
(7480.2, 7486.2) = 19.1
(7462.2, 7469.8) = 17.9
